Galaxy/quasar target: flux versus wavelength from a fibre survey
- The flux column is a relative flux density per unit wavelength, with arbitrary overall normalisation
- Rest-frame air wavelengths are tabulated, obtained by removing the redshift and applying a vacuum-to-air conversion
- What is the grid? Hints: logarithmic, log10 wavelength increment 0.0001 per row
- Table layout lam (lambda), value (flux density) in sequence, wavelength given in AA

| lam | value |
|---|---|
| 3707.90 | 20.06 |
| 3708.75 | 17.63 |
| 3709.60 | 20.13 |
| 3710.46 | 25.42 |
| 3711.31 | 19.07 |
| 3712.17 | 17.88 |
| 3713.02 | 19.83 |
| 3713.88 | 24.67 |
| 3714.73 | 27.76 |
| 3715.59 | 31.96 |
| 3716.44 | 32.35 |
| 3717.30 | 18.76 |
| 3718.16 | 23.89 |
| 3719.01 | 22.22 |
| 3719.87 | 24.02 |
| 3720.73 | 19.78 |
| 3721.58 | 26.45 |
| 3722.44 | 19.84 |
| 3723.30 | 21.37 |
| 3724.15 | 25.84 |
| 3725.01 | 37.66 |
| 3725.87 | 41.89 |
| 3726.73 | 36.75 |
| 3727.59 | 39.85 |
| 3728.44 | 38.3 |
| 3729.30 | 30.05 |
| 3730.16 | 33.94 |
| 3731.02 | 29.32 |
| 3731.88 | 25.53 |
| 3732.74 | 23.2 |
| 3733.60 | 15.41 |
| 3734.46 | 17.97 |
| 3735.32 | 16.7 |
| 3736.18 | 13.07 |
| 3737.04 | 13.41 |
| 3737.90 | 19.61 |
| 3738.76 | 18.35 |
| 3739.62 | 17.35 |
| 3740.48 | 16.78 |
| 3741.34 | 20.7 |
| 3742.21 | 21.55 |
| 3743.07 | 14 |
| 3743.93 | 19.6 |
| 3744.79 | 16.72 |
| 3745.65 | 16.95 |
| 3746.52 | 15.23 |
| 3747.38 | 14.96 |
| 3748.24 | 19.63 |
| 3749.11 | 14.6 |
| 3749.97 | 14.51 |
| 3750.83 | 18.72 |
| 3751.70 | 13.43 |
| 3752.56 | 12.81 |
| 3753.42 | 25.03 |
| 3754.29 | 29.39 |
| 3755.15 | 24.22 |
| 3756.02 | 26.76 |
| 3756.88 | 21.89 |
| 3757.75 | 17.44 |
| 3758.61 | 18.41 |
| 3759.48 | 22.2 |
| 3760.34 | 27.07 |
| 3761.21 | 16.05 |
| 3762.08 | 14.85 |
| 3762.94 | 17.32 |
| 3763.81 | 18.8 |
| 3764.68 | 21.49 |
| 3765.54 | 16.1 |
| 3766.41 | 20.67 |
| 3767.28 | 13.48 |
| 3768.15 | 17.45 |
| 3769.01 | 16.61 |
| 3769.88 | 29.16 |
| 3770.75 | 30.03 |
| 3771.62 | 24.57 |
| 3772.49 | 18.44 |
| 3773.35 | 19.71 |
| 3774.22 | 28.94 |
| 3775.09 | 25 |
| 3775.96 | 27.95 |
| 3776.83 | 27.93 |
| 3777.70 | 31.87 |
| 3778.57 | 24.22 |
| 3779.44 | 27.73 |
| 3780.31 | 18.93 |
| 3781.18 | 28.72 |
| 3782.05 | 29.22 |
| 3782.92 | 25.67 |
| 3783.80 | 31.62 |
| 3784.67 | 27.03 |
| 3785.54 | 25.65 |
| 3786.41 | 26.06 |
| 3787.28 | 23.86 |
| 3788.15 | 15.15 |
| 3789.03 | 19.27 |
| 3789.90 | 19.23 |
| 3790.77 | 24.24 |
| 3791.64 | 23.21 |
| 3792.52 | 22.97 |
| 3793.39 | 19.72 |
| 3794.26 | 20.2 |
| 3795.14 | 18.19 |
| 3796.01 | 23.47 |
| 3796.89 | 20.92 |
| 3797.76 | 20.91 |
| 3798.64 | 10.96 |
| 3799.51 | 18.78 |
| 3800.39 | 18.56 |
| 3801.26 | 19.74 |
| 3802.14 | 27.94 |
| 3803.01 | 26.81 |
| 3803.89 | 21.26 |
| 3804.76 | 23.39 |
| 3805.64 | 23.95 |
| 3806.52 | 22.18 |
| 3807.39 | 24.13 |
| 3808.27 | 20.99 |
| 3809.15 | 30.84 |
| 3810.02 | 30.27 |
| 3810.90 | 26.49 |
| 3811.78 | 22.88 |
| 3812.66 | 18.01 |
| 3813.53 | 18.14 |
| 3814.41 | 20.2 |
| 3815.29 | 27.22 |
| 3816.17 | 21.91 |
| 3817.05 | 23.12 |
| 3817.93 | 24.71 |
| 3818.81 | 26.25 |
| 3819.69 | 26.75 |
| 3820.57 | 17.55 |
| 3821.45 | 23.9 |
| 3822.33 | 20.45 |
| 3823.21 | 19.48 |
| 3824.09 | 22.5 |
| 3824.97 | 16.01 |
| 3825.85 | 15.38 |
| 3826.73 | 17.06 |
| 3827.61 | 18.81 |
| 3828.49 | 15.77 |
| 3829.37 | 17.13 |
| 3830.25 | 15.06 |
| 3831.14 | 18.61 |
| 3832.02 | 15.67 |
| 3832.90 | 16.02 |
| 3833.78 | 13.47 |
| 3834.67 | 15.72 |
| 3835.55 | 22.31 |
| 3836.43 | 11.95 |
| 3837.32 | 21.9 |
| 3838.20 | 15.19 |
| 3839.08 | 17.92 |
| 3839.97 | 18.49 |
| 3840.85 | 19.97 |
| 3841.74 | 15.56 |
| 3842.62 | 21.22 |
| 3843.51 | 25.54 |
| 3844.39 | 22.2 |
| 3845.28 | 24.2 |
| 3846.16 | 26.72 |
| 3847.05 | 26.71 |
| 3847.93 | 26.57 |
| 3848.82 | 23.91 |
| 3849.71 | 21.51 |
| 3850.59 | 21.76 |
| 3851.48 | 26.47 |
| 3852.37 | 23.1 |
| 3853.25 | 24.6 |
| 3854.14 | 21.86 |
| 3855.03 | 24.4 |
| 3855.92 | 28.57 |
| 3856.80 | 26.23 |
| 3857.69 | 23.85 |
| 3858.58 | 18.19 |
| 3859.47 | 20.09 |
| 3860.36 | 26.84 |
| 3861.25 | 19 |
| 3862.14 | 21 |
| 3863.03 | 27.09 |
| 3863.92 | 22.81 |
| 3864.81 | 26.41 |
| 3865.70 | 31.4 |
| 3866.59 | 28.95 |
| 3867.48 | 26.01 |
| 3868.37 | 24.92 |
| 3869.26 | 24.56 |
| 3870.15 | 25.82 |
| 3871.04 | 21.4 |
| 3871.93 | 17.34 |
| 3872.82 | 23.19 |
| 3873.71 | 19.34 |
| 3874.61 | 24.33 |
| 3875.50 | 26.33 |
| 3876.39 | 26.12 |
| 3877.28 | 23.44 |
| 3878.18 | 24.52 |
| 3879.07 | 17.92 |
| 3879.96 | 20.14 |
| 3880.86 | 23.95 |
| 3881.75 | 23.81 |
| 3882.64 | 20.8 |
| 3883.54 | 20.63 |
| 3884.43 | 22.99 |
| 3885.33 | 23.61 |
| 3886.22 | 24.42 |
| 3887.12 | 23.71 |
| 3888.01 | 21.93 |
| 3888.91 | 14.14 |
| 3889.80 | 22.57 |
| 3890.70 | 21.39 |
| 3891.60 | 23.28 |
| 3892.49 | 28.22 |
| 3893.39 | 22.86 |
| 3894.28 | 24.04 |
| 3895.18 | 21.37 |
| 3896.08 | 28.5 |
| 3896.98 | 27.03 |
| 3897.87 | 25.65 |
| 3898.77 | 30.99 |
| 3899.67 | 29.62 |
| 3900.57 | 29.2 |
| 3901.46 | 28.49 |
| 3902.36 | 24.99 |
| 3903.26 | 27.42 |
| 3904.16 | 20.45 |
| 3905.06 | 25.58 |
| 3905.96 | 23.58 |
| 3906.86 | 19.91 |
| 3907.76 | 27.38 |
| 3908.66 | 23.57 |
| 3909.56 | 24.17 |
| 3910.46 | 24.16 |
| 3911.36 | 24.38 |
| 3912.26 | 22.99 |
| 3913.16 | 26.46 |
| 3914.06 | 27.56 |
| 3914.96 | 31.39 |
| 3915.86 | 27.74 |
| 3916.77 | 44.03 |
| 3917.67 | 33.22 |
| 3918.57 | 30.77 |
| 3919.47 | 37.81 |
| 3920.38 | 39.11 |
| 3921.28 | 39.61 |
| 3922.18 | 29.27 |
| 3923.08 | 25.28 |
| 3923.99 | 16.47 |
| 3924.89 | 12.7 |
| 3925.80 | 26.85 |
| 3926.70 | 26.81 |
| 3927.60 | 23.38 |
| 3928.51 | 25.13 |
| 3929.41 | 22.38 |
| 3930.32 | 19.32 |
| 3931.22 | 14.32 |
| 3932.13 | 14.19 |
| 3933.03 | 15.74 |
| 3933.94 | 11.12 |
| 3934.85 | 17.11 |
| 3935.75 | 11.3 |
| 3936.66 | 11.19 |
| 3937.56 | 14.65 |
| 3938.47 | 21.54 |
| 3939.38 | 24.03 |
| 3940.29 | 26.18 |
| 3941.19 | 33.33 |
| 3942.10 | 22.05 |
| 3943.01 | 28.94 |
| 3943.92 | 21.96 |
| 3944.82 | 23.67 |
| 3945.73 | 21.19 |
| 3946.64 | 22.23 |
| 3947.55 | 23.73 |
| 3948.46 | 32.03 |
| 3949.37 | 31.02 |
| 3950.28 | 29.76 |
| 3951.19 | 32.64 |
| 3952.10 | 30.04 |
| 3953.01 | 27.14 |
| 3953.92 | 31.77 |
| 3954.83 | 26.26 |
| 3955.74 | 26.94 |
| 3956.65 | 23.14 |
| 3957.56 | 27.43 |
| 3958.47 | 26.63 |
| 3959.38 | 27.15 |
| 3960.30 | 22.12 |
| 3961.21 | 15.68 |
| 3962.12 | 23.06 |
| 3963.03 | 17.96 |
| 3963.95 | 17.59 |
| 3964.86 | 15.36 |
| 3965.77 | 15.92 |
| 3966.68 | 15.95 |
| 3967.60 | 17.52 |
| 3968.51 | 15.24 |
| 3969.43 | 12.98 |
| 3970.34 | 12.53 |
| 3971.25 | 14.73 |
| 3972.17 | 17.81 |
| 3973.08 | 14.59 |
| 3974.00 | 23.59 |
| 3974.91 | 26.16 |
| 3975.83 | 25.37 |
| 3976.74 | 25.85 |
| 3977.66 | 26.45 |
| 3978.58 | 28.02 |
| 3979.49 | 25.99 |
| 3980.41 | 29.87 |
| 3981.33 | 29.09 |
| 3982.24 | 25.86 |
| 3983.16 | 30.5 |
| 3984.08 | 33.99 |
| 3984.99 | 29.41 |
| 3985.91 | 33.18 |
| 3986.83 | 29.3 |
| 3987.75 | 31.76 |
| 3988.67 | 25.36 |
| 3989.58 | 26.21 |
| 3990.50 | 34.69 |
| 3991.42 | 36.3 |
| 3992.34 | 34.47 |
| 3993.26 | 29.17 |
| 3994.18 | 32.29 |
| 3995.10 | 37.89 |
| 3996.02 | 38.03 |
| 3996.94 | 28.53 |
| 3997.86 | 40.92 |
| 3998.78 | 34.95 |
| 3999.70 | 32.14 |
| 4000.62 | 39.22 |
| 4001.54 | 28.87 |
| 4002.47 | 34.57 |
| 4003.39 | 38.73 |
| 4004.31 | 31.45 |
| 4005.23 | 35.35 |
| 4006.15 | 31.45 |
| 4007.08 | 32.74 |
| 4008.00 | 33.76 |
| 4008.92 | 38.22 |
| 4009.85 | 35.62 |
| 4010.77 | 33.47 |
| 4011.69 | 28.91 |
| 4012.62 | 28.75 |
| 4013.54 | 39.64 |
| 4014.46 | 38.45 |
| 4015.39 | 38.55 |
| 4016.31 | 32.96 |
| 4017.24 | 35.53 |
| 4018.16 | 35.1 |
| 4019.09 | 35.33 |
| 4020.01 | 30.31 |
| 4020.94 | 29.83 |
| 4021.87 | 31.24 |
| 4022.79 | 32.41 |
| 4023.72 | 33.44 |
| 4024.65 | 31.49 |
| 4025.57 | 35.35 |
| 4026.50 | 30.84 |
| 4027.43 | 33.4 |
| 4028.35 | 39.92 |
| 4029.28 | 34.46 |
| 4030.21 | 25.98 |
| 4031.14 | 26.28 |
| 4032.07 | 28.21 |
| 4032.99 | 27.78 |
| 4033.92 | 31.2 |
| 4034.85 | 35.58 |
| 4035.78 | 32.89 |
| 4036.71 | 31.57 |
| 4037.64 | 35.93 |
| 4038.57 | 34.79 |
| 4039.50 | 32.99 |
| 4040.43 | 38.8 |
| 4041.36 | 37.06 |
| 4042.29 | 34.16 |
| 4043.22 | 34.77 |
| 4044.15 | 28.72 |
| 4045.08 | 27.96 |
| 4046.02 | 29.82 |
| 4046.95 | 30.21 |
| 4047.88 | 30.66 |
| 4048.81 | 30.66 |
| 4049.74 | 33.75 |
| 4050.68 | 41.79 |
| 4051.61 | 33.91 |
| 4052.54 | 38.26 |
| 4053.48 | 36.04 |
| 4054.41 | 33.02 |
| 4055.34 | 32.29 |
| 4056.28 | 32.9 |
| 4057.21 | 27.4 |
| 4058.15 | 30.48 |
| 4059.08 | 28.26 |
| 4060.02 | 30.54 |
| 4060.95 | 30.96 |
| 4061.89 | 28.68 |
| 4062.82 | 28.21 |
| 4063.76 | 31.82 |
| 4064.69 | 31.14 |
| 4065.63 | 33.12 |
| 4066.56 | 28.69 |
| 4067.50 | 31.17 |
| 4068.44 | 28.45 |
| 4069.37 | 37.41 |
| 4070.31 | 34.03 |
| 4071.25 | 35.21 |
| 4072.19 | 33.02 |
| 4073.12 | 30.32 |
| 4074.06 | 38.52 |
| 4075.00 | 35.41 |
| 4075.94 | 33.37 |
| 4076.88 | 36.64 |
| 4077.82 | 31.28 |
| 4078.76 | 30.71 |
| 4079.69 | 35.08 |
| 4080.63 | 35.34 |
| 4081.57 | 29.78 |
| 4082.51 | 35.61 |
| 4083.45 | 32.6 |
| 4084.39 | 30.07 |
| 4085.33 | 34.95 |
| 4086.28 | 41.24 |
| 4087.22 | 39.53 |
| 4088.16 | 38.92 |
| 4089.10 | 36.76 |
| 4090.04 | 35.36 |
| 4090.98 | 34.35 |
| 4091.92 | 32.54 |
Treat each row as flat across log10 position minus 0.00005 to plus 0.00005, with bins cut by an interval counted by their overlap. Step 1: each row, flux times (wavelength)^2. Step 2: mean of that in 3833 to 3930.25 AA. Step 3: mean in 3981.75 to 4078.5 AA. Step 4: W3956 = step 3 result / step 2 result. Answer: 1.5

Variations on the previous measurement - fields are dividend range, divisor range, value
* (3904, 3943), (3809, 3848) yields 1.24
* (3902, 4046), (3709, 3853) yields 1.41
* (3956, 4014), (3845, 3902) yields 1.22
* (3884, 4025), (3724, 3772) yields 1.38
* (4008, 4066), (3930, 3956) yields 1.50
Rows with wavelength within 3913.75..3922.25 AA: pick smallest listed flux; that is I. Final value 27.56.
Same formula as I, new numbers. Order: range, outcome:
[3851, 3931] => 12.7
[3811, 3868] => 11.95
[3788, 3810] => 10.96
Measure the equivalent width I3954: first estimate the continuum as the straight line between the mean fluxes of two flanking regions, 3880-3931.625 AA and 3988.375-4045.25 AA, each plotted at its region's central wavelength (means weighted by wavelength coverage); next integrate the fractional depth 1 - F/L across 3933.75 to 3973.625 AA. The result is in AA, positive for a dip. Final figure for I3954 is 9.69 AA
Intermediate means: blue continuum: 25.4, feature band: 21.8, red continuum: 33.4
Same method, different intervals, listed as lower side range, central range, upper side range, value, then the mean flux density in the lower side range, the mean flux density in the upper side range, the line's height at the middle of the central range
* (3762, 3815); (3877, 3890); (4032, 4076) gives 2.17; 22.7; 32.6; 26.2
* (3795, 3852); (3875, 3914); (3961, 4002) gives -1.20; 21.1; 26.3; 23.4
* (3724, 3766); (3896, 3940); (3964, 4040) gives 4.25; 21.6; 30.1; 27.3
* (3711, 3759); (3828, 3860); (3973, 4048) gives 6.70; 22.5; 32.1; 26.3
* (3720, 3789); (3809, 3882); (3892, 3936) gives 6.21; 22.6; 25.2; 24.1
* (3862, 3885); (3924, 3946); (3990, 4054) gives 5.95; 23.7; 33.6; 27.8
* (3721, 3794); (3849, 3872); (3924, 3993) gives -1.06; 22.5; 23.6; 23.1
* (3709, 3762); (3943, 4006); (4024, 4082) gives 6.65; 22.4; 32.6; 30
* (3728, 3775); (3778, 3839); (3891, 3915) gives 2.16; 20.4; 25.6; 22.3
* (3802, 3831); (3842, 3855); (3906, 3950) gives -0.73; 21.9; 24.5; 22.6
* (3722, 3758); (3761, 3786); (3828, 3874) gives -1.47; 22.2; 21.8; 22.1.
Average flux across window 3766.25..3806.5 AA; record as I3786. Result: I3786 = 23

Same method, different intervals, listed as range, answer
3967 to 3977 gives 18.6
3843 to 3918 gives 24.6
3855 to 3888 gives 23.6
